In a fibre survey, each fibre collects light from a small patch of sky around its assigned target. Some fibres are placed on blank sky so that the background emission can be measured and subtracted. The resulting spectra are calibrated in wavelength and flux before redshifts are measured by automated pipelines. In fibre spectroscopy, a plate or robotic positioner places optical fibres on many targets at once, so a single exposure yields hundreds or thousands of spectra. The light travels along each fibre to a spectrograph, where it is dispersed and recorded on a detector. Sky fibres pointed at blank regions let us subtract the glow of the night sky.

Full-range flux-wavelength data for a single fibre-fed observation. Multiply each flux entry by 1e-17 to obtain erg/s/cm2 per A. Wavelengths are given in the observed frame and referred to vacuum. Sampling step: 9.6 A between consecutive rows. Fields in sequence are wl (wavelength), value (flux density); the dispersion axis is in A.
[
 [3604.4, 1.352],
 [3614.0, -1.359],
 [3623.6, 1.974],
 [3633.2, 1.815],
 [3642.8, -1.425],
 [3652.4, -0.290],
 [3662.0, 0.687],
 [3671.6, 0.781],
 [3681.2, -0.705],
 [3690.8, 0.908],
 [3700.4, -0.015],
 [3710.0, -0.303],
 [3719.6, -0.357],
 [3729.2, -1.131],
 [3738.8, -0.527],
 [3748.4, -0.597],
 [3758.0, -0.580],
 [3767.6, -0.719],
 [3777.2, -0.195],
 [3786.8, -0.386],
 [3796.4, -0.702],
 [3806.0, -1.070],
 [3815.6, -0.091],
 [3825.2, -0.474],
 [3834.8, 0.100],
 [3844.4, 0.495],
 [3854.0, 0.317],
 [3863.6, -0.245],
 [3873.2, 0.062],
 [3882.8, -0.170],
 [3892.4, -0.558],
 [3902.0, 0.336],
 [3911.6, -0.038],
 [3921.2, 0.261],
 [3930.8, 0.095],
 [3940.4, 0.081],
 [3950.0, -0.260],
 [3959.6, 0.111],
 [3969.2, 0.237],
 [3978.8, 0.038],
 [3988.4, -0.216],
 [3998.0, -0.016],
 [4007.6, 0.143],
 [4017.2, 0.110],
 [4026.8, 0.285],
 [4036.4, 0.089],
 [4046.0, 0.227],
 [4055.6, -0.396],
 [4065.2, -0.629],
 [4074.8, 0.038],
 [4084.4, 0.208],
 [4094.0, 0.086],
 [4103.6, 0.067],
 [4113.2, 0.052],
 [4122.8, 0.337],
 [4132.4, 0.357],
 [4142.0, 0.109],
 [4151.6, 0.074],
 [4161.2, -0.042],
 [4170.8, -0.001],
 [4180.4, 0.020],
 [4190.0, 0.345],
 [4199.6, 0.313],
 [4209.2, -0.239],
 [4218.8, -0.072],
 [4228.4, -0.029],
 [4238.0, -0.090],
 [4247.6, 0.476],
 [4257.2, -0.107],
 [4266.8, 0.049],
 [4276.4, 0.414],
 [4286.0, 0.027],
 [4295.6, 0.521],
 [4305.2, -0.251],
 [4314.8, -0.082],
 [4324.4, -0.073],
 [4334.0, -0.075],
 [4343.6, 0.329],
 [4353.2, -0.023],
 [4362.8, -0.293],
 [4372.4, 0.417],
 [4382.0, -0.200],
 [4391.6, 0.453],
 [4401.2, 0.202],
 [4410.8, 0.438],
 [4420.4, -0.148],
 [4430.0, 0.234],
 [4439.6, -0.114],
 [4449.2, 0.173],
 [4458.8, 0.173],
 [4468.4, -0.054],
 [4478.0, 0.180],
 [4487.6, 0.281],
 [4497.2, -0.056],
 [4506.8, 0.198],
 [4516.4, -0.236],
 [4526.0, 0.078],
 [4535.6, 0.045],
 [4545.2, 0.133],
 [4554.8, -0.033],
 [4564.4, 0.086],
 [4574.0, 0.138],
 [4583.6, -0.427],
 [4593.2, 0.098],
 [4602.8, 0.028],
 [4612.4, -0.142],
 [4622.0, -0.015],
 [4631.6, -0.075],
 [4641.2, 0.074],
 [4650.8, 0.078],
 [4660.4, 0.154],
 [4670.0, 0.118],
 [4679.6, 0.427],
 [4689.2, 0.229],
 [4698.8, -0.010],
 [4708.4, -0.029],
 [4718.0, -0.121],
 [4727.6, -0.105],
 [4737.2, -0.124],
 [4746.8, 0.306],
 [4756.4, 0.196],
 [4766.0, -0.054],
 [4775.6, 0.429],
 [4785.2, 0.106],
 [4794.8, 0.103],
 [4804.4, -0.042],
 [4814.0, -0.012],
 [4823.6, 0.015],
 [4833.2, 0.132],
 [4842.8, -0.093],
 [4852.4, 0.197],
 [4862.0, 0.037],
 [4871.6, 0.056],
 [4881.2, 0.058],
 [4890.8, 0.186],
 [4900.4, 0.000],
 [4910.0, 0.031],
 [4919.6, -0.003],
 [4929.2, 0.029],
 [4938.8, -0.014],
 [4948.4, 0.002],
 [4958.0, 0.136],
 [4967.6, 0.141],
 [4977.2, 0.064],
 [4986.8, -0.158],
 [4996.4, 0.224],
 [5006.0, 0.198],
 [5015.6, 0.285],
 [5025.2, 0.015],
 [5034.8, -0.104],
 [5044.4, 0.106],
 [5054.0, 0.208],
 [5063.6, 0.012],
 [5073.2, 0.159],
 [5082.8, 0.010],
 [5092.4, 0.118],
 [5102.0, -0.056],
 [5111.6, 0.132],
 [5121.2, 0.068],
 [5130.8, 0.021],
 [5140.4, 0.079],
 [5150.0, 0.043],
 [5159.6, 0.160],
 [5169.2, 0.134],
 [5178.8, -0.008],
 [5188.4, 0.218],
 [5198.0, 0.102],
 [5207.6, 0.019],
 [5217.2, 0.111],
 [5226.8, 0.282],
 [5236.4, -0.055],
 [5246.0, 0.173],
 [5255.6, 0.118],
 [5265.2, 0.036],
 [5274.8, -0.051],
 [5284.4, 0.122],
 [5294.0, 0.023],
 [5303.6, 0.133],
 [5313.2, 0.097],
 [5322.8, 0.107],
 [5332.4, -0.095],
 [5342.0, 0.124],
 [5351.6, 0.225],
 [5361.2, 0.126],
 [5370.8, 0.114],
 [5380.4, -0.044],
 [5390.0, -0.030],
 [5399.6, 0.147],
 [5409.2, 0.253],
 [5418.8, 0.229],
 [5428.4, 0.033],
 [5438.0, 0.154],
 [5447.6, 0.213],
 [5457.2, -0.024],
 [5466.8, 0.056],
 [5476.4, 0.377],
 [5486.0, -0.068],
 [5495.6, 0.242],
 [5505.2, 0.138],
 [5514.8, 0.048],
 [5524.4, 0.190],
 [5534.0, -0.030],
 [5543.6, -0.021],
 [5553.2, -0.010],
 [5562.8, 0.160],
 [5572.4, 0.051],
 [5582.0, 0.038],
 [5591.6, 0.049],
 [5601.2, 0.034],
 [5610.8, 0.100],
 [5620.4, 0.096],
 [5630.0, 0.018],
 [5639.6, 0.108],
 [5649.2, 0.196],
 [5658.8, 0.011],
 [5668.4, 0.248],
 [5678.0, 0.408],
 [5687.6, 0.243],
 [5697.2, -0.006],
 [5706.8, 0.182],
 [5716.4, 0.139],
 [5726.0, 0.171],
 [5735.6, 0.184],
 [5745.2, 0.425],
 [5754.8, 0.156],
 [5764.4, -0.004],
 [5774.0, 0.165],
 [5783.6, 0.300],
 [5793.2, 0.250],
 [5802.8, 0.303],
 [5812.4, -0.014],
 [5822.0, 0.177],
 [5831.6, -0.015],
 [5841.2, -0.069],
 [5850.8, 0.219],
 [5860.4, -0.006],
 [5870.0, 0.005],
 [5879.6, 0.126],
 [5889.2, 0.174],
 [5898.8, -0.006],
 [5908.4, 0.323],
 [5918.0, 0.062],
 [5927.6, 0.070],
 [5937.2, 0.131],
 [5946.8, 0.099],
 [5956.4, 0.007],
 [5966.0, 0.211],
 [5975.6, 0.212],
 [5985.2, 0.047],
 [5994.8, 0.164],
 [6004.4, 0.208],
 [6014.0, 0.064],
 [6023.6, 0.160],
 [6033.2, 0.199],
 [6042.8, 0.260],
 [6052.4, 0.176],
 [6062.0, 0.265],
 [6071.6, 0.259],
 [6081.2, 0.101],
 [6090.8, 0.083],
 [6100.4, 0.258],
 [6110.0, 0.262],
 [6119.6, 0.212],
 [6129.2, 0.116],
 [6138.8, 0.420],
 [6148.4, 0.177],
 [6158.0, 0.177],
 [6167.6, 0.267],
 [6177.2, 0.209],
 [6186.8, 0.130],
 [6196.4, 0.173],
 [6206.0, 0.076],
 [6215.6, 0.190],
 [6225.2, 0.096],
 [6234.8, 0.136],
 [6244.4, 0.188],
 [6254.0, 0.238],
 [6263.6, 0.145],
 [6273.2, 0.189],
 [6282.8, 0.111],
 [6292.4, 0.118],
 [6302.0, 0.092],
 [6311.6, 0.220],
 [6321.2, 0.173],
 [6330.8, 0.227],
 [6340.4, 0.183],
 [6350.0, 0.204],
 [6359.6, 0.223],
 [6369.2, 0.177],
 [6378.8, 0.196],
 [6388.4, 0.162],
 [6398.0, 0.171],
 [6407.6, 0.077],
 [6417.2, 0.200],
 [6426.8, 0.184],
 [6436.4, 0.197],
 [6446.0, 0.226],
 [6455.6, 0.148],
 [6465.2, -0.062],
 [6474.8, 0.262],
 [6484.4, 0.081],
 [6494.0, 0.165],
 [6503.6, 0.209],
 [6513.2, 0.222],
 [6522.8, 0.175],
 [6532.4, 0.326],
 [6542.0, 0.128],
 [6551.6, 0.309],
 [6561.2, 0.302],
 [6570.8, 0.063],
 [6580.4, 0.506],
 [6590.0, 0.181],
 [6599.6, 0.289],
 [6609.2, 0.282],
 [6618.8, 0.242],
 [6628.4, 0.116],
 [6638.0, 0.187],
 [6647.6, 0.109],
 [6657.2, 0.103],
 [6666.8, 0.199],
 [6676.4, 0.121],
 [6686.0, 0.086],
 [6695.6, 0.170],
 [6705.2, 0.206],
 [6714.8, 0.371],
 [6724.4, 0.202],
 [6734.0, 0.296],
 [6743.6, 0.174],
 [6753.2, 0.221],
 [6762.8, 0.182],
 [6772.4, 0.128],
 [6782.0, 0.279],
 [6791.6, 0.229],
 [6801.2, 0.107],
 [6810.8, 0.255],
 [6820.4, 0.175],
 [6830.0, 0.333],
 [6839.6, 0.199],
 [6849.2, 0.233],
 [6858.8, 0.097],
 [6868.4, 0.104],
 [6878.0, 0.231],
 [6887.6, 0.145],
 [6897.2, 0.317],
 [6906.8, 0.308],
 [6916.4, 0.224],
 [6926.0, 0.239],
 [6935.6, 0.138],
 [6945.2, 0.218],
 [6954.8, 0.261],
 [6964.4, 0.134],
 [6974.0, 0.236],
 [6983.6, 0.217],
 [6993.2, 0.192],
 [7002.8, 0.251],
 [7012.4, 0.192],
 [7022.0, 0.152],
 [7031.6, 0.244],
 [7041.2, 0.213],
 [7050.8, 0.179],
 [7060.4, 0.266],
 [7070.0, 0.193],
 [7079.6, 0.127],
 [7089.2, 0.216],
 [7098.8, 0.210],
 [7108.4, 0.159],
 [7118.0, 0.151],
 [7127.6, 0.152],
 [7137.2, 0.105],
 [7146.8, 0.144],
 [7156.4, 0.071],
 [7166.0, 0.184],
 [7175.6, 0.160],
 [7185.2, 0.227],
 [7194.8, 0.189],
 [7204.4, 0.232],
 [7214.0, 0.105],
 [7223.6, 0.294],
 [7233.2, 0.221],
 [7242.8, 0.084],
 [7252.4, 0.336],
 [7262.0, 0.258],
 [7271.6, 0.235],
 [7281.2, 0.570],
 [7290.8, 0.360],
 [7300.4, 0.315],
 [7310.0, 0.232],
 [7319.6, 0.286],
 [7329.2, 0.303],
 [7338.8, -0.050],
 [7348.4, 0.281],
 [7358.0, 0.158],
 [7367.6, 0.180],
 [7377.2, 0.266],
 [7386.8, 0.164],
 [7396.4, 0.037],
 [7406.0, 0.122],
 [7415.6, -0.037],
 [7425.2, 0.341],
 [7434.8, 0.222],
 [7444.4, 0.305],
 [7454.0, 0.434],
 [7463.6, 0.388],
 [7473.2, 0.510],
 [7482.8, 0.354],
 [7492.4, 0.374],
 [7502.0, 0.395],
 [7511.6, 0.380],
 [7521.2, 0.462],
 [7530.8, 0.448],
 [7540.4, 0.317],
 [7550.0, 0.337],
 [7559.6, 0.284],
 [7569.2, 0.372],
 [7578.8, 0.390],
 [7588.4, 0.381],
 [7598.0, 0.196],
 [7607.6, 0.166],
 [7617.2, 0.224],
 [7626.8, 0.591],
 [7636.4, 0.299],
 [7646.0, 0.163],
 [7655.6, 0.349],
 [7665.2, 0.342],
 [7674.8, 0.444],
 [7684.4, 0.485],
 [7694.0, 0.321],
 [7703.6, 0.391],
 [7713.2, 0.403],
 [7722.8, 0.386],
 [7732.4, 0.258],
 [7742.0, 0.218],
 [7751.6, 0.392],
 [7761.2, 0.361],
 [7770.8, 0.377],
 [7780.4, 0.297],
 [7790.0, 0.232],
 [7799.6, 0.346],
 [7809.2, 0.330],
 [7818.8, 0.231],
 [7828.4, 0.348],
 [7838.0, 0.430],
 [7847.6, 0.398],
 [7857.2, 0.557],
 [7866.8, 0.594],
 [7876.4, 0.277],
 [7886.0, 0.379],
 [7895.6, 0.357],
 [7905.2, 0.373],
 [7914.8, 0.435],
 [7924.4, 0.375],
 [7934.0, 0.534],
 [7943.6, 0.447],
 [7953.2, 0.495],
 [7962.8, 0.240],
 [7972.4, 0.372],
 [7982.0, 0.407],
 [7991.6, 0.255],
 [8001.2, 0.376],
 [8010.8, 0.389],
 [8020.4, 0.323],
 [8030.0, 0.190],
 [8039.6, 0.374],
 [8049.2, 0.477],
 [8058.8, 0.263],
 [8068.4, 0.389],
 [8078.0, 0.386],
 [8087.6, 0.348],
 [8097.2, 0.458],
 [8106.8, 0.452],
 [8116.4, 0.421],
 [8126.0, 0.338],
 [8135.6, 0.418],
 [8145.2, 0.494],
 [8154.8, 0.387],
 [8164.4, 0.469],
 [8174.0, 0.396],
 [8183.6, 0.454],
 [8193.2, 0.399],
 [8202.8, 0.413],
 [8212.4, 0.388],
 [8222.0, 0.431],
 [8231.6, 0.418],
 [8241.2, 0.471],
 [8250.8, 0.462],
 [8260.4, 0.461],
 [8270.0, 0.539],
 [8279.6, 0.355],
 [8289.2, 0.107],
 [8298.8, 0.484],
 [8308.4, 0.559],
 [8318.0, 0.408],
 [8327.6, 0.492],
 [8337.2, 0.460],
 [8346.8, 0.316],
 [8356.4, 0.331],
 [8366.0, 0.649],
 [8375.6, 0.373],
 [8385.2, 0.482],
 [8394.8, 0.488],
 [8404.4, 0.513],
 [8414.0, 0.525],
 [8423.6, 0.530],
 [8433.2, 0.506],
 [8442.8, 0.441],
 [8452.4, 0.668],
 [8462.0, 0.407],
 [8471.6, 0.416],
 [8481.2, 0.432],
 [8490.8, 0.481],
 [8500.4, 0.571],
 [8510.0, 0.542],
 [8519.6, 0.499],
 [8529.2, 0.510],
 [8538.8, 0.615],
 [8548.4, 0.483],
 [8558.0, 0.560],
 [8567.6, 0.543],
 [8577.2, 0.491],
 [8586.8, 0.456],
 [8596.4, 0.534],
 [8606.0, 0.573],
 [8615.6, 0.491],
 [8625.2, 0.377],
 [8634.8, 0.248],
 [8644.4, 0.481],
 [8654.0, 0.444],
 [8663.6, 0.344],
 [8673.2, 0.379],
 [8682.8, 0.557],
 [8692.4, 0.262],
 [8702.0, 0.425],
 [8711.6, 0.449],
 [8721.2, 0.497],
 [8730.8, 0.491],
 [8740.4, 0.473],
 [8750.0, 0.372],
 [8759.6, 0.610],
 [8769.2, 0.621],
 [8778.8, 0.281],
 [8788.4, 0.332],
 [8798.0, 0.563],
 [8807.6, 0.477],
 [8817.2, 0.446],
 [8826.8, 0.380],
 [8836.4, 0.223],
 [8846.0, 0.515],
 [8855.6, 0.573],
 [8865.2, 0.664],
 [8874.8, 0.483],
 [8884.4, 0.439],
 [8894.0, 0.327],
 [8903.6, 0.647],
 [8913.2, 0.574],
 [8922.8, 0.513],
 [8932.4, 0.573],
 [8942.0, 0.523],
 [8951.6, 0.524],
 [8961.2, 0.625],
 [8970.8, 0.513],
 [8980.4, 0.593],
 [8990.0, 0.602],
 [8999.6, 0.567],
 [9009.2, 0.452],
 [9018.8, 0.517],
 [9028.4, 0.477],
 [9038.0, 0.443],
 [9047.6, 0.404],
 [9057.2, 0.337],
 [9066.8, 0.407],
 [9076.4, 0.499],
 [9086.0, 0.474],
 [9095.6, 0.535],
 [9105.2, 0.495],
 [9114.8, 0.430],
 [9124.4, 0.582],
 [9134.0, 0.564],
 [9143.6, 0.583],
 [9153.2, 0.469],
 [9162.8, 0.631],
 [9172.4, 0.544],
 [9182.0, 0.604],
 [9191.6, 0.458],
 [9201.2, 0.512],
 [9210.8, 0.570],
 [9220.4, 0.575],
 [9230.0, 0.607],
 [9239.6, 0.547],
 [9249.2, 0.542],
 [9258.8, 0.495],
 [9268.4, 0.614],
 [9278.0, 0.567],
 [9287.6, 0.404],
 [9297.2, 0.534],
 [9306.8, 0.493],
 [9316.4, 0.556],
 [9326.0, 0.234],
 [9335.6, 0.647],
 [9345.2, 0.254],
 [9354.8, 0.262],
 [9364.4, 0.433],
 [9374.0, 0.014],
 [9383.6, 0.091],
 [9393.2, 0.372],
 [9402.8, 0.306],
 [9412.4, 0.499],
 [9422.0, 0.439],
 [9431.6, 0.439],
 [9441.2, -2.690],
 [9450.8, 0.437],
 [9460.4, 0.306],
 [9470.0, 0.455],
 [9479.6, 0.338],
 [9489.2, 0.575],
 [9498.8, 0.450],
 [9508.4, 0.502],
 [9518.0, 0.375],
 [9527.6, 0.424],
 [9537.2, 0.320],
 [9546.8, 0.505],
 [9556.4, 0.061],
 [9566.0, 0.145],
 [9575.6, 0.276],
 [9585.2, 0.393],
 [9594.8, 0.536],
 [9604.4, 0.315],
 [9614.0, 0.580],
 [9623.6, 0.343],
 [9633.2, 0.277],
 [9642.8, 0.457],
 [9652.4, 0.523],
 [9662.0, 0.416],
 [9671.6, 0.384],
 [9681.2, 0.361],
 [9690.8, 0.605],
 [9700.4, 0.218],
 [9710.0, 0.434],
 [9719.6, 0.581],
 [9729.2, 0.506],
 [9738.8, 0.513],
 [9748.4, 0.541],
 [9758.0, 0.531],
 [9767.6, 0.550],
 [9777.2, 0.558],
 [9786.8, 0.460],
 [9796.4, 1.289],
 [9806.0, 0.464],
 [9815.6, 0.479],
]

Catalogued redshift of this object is 0.863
